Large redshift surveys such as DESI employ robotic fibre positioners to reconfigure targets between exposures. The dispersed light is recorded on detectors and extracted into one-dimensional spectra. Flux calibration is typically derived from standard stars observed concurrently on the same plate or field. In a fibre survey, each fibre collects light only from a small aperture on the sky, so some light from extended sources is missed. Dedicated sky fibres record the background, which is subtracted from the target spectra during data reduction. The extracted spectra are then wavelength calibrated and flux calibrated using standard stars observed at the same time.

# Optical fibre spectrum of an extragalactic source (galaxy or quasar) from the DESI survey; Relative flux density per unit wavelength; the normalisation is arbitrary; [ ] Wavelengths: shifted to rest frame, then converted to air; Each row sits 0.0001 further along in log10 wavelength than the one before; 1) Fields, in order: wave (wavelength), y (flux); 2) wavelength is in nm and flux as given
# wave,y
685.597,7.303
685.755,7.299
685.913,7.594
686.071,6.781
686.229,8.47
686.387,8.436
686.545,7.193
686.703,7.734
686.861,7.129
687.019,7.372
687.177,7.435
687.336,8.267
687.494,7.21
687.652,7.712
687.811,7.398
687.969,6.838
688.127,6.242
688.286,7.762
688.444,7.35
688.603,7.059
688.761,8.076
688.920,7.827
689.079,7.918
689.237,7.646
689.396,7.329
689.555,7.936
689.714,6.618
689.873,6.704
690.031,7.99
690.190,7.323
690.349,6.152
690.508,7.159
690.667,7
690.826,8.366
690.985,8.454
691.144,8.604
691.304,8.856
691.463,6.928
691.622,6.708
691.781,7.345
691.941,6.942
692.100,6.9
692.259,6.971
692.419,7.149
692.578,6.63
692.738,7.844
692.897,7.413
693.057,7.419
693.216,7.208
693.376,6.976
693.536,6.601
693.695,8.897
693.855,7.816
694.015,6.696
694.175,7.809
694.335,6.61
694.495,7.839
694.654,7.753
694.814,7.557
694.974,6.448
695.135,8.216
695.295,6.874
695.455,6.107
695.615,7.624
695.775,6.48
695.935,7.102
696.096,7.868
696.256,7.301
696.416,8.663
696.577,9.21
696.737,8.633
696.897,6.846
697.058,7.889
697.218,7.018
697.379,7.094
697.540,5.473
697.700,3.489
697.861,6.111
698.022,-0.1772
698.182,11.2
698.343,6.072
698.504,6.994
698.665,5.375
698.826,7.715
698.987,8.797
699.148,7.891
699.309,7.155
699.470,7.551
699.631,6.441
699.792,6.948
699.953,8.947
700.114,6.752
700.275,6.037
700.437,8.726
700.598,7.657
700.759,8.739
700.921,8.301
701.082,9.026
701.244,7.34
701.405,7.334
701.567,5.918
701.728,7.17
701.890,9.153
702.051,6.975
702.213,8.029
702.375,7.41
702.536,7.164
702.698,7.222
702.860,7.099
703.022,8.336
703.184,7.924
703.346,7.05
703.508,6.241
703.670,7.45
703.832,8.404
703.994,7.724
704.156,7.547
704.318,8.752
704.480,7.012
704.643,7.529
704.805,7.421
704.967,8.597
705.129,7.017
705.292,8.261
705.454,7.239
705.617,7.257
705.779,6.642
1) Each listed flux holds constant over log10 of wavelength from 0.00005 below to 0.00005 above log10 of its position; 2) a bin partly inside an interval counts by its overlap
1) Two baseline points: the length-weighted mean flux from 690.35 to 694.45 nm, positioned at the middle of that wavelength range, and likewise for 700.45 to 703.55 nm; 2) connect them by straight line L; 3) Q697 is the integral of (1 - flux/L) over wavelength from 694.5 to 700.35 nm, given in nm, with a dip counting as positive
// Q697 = 0.36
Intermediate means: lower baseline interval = 7.39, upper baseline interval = 7.63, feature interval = 7.05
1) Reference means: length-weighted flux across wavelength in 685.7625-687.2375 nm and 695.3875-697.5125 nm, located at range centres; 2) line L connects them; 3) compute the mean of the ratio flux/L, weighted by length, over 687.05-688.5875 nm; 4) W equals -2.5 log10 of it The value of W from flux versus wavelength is 0.03 mag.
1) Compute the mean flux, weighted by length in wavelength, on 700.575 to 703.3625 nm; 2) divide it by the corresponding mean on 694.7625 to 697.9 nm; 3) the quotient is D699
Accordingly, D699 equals 1.08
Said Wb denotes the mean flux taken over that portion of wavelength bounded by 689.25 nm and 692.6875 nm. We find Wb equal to 7.35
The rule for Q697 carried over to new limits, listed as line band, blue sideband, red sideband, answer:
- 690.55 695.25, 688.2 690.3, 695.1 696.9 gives 0.06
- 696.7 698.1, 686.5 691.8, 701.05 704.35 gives 0.33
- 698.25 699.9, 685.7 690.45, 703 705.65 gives 0.09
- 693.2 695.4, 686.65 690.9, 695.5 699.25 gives -0.08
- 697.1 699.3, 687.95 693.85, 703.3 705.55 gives 0.31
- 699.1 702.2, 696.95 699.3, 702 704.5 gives -0.25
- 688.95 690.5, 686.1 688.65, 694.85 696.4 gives 0.02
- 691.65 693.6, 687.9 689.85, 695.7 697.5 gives 0.10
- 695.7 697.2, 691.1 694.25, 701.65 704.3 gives -0.06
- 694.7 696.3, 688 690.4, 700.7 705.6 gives 0.06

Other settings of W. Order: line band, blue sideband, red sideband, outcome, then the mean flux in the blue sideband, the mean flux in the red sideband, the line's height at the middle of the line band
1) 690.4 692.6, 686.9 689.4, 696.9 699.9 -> -0.04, 7.46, 6.64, 7.19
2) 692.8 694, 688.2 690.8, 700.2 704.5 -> 0.00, 7.38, 7.63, 7.46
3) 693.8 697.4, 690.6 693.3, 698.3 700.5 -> -0.02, 7.46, 7.25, 7.35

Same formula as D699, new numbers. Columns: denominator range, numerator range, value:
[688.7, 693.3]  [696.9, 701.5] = 0.95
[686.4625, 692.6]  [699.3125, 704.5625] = 1.02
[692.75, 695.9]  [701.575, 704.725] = 1.04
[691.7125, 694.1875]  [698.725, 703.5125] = 1.04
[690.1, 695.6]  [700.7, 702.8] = 1.04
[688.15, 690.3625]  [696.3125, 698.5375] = 0.91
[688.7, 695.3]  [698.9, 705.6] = 1.03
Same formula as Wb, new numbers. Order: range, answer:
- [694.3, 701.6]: 7.21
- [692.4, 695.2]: 7.38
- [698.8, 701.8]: 7.6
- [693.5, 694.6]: 7.51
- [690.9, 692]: 7.7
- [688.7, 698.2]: 7.23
